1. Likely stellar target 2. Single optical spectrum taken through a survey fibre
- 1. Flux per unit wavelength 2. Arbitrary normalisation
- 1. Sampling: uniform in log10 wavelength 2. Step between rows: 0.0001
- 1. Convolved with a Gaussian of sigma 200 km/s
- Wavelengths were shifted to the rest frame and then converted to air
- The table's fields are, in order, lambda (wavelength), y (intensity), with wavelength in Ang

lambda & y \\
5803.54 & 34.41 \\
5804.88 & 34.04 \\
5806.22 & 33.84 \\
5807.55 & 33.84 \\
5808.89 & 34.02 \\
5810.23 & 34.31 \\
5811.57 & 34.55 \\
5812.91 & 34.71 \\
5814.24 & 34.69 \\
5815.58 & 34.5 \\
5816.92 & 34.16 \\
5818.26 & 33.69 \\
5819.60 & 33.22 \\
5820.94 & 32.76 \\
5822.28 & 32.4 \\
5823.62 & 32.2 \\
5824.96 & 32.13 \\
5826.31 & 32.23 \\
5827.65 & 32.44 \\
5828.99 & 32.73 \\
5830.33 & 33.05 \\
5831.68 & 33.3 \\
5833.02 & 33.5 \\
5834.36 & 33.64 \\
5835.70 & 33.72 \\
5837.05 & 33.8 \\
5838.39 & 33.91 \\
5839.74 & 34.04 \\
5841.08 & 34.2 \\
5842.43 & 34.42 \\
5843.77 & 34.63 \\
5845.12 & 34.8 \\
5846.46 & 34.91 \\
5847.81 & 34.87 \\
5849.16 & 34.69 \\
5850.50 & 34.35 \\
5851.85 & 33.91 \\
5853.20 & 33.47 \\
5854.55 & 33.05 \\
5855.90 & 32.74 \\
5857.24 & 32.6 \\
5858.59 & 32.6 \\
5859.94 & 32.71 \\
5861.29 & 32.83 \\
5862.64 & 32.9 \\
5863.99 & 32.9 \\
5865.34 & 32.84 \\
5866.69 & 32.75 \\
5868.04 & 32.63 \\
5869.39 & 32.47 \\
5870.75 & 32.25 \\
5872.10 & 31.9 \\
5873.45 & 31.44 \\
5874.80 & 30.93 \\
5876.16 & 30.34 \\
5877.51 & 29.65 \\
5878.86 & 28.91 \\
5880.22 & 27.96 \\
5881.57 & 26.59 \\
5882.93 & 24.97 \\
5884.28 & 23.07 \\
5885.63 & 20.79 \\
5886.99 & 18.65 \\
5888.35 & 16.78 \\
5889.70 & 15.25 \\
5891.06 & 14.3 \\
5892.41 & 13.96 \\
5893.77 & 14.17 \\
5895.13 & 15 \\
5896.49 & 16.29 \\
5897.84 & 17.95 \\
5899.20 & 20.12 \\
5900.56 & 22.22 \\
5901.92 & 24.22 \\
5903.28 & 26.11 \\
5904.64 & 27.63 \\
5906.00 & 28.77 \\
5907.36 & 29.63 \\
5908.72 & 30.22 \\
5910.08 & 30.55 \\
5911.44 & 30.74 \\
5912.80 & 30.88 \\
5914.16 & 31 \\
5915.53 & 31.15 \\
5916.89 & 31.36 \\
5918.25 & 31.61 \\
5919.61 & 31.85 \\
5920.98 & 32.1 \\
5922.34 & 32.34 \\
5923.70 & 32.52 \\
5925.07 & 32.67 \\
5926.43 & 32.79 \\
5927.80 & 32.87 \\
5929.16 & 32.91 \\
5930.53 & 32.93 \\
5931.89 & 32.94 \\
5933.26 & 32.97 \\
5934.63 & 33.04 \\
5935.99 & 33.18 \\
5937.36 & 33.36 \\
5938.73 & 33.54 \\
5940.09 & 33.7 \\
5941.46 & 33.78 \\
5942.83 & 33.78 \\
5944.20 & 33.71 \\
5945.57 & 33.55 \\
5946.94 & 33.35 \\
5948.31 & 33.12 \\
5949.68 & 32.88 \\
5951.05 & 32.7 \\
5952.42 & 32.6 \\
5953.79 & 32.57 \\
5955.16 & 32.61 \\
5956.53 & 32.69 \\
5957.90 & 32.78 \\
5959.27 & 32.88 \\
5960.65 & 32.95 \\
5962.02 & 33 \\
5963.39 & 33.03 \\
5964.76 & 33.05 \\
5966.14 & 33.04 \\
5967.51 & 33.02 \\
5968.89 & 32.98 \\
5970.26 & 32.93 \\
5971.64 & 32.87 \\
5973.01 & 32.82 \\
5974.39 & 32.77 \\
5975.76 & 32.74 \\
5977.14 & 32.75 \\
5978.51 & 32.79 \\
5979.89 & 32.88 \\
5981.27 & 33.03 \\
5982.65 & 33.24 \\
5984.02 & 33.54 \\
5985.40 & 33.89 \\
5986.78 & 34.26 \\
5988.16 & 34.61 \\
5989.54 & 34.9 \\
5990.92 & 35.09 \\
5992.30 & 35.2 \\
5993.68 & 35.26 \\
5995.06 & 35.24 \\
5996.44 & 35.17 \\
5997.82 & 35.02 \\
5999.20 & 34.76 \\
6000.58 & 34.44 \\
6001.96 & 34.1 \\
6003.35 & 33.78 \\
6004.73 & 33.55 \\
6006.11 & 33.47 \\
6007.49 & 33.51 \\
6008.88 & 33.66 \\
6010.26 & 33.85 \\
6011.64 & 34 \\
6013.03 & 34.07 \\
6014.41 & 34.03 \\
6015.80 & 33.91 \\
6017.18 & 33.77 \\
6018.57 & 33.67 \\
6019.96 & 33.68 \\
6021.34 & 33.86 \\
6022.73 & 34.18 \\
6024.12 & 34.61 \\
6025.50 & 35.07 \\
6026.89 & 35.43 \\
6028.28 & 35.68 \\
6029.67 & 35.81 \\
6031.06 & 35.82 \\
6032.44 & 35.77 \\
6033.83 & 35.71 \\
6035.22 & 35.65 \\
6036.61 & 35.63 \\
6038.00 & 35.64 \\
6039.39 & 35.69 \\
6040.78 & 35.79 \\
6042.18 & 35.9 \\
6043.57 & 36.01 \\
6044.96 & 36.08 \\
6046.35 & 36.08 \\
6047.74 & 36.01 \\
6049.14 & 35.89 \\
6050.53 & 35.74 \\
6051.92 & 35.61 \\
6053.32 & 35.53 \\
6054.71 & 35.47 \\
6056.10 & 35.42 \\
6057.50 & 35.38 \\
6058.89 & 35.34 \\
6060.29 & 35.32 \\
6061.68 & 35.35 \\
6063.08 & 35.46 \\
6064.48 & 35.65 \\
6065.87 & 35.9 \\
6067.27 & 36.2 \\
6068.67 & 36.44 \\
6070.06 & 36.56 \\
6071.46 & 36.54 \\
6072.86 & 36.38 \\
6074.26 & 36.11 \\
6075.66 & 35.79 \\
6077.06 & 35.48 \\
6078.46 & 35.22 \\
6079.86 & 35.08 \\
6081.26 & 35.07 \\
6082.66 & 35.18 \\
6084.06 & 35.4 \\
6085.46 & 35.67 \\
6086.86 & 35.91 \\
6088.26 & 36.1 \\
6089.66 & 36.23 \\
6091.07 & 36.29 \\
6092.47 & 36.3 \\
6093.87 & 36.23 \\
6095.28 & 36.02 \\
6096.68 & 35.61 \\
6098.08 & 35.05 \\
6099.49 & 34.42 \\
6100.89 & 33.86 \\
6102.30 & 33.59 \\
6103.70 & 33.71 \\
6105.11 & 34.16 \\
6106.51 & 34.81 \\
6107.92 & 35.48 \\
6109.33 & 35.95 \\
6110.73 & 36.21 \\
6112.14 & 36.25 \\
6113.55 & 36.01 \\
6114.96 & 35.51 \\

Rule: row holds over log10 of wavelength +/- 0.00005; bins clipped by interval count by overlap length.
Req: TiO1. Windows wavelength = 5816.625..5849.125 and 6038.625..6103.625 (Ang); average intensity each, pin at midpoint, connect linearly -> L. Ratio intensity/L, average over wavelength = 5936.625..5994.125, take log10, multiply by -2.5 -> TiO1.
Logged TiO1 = 0.04 mag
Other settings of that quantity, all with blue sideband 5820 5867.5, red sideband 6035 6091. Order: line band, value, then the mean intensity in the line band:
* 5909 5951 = 0.057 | 32.6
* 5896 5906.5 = 0.427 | 22.9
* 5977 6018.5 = 0.030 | 34.1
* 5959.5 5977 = 0.058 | 32.9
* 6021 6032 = 0.007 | 35.1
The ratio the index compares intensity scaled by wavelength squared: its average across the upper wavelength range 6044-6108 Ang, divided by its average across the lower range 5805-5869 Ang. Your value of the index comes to 1.15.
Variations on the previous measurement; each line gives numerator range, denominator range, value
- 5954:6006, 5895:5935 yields 1.18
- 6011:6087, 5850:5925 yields 1.34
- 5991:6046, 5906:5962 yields 1.10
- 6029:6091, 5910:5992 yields 1.13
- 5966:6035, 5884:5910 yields 1.68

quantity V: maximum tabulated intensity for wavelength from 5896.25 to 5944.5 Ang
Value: 33.78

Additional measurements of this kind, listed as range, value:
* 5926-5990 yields 34.9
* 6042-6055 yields 36.08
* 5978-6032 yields 35.82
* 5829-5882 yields 34.91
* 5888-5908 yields 29.63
